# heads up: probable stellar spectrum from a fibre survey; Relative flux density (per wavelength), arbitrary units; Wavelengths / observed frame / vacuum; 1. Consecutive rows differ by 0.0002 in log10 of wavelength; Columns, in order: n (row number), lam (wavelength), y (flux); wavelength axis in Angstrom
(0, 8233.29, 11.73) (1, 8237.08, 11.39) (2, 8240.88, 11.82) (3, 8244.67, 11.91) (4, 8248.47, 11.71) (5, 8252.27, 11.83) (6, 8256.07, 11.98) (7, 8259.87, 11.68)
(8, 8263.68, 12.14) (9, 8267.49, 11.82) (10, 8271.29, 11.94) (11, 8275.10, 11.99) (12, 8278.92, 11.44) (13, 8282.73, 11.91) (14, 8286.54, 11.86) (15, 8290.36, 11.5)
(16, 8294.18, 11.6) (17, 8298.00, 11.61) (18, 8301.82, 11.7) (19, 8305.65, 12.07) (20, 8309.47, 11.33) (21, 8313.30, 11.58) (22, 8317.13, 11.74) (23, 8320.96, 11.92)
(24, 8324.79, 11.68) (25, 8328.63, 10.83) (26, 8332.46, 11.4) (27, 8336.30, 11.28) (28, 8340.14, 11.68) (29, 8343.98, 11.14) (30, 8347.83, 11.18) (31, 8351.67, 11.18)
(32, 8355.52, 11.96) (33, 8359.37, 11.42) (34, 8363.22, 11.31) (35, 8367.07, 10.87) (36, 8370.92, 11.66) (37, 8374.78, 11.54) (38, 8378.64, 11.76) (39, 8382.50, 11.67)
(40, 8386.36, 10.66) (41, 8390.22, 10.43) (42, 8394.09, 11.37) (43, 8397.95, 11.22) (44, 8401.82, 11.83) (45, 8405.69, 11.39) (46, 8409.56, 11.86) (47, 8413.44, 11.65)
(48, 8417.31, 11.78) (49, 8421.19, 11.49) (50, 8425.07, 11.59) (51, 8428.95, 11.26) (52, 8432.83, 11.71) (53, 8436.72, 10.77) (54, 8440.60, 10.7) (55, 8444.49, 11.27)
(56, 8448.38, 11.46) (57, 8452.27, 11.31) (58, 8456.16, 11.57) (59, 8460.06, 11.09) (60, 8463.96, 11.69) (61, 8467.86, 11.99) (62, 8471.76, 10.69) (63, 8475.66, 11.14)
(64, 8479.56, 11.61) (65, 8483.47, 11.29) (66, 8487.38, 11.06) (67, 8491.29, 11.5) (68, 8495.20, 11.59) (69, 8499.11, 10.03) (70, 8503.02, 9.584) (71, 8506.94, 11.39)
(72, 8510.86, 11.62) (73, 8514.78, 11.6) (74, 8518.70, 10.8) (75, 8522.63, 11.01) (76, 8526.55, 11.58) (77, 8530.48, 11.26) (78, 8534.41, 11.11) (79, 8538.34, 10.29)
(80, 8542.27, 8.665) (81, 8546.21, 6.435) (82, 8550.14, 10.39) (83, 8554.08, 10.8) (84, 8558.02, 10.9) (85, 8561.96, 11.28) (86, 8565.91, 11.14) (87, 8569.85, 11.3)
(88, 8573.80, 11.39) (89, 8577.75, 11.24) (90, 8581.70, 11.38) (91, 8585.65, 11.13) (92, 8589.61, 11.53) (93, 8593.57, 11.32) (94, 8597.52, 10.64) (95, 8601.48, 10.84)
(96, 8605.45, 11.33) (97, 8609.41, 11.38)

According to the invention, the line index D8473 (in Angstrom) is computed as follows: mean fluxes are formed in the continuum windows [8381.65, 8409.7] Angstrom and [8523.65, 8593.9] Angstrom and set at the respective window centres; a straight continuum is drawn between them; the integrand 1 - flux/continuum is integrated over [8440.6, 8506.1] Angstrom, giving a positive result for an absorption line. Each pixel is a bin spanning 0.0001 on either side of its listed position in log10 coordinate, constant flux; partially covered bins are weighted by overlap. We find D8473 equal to -1.0 Angstrom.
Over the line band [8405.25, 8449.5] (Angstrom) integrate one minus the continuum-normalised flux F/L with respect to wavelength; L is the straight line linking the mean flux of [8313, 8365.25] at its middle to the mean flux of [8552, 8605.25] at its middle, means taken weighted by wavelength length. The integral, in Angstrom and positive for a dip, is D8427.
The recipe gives -0.3 Angstrom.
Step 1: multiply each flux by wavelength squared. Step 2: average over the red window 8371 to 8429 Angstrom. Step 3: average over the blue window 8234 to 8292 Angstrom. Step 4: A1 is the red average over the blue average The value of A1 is 1.00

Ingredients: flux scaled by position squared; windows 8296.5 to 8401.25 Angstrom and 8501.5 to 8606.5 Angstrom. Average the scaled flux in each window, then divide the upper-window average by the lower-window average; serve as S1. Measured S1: 0.99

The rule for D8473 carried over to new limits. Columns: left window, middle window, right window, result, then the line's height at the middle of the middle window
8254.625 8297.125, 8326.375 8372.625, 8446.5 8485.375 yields 1.2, 11.6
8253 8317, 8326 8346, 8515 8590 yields 0.5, 11.6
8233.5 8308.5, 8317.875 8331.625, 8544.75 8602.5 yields 0.1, 11.6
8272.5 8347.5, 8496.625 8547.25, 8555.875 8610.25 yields 3.5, 11.3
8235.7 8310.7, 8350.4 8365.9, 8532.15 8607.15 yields 0.0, 11.5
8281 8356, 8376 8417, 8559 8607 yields 0.2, 11.4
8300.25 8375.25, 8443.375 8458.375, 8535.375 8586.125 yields -0.6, 11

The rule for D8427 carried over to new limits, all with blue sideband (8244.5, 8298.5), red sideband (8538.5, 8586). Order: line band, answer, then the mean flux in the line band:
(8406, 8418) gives -0.6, 11.7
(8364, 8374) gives 0.0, 11.3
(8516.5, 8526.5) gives -0.4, 11.1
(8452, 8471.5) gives -1.0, 11.5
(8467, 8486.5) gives -0.8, 11.3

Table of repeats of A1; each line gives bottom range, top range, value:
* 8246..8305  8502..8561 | 0.95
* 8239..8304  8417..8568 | 0.98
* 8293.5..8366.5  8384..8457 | 1.01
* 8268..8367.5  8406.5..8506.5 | 1.01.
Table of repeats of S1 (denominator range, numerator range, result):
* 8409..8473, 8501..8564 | 0.94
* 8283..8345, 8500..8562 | 0.96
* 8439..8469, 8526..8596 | 0.97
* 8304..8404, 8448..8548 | 0.99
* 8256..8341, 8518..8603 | 0.98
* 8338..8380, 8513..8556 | 0.94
